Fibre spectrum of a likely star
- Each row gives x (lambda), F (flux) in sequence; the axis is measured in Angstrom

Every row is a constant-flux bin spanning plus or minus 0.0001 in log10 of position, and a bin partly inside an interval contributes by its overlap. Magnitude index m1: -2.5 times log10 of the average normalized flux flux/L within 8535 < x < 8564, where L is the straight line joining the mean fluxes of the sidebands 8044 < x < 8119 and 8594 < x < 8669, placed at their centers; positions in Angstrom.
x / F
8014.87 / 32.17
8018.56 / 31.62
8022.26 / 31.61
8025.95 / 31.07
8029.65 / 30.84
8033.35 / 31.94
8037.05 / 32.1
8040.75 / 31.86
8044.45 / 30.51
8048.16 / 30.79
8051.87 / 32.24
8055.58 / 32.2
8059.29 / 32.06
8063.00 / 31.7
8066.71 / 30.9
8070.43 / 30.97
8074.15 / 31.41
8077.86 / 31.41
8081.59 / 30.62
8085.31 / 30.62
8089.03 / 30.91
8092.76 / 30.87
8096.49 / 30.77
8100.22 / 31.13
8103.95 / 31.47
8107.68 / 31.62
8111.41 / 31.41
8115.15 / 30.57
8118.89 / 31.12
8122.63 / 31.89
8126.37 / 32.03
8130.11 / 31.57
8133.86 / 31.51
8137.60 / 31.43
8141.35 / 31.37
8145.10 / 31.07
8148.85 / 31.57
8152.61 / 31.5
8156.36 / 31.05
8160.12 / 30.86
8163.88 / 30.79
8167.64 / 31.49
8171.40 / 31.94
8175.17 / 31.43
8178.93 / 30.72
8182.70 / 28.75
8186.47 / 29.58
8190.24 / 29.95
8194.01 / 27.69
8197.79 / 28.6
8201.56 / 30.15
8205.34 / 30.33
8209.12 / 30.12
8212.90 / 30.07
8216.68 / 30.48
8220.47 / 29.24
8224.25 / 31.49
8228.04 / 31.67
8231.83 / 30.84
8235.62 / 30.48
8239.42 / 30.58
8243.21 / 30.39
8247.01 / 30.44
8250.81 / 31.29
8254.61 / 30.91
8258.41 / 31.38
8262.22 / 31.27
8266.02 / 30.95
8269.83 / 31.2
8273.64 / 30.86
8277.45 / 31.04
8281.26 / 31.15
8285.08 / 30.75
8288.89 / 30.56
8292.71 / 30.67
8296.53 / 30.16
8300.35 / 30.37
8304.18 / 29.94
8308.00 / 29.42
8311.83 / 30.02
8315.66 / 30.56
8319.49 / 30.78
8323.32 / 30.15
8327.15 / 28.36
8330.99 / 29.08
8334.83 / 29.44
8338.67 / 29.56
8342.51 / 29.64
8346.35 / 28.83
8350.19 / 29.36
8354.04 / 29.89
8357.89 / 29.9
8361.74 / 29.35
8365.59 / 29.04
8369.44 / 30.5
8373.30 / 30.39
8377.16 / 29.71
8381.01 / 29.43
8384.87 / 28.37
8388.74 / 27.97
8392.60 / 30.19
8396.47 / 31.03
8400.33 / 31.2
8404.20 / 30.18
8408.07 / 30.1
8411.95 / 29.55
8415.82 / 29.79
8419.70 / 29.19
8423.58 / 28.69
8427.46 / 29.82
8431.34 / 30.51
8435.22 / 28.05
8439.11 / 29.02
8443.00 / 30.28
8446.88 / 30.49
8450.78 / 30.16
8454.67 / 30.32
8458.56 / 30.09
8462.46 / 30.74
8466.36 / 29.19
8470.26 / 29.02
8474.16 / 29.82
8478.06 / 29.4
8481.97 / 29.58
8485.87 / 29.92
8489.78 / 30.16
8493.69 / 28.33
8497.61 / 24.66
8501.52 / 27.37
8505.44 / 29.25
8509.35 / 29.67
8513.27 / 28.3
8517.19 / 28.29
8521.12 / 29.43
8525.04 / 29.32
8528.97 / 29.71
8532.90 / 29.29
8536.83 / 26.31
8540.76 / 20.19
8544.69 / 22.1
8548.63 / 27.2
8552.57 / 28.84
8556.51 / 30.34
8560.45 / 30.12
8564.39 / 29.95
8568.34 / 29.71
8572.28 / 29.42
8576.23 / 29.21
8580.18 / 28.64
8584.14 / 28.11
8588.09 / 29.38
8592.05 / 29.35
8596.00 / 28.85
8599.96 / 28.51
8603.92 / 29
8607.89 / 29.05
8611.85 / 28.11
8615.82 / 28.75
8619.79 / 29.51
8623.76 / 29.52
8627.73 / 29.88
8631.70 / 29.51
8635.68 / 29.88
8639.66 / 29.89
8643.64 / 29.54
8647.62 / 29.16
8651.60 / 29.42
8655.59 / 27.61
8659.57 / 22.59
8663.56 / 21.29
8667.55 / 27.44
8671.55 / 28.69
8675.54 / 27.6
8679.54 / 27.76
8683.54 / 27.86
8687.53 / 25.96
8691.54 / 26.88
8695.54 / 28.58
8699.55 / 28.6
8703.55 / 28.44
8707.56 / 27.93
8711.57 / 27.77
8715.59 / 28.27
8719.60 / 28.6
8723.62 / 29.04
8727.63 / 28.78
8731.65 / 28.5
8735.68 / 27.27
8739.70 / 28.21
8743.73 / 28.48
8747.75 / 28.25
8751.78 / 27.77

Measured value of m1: 0.08 mag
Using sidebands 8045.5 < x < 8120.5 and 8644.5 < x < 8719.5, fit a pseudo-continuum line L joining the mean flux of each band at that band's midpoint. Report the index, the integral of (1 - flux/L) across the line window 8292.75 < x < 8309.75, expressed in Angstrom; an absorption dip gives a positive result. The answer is -0.1 Angstrom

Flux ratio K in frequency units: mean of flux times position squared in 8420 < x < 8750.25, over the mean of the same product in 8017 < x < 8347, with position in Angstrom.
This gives 1.02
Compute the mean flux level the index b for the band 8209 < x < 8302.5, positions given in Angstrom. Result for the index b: 30.7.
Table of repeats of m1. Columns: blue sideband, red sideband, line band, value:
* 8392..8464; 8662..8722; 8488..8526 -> 0.03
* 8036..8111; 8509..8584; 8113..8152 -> -0.02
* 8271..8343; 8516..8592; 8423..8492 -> -0.03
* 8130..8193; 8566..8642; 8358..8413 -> 0.01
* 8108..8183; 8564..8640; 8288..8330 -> 0.02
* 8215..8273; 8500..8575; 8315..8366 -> 0.01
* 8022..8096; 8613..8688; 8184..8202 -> 0.05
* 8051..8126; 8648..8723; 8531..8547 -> 0.16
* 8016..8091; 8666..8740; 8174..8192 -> 0.02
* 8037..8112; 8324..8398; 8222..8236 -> -0.03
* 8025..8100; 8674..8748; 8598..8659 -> -0.02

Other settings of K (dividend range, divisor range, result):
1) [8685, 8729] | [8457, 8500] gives 1.02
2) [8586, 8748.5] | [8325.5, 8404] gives 1.02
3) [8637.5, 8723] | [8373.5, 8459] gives 0.99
